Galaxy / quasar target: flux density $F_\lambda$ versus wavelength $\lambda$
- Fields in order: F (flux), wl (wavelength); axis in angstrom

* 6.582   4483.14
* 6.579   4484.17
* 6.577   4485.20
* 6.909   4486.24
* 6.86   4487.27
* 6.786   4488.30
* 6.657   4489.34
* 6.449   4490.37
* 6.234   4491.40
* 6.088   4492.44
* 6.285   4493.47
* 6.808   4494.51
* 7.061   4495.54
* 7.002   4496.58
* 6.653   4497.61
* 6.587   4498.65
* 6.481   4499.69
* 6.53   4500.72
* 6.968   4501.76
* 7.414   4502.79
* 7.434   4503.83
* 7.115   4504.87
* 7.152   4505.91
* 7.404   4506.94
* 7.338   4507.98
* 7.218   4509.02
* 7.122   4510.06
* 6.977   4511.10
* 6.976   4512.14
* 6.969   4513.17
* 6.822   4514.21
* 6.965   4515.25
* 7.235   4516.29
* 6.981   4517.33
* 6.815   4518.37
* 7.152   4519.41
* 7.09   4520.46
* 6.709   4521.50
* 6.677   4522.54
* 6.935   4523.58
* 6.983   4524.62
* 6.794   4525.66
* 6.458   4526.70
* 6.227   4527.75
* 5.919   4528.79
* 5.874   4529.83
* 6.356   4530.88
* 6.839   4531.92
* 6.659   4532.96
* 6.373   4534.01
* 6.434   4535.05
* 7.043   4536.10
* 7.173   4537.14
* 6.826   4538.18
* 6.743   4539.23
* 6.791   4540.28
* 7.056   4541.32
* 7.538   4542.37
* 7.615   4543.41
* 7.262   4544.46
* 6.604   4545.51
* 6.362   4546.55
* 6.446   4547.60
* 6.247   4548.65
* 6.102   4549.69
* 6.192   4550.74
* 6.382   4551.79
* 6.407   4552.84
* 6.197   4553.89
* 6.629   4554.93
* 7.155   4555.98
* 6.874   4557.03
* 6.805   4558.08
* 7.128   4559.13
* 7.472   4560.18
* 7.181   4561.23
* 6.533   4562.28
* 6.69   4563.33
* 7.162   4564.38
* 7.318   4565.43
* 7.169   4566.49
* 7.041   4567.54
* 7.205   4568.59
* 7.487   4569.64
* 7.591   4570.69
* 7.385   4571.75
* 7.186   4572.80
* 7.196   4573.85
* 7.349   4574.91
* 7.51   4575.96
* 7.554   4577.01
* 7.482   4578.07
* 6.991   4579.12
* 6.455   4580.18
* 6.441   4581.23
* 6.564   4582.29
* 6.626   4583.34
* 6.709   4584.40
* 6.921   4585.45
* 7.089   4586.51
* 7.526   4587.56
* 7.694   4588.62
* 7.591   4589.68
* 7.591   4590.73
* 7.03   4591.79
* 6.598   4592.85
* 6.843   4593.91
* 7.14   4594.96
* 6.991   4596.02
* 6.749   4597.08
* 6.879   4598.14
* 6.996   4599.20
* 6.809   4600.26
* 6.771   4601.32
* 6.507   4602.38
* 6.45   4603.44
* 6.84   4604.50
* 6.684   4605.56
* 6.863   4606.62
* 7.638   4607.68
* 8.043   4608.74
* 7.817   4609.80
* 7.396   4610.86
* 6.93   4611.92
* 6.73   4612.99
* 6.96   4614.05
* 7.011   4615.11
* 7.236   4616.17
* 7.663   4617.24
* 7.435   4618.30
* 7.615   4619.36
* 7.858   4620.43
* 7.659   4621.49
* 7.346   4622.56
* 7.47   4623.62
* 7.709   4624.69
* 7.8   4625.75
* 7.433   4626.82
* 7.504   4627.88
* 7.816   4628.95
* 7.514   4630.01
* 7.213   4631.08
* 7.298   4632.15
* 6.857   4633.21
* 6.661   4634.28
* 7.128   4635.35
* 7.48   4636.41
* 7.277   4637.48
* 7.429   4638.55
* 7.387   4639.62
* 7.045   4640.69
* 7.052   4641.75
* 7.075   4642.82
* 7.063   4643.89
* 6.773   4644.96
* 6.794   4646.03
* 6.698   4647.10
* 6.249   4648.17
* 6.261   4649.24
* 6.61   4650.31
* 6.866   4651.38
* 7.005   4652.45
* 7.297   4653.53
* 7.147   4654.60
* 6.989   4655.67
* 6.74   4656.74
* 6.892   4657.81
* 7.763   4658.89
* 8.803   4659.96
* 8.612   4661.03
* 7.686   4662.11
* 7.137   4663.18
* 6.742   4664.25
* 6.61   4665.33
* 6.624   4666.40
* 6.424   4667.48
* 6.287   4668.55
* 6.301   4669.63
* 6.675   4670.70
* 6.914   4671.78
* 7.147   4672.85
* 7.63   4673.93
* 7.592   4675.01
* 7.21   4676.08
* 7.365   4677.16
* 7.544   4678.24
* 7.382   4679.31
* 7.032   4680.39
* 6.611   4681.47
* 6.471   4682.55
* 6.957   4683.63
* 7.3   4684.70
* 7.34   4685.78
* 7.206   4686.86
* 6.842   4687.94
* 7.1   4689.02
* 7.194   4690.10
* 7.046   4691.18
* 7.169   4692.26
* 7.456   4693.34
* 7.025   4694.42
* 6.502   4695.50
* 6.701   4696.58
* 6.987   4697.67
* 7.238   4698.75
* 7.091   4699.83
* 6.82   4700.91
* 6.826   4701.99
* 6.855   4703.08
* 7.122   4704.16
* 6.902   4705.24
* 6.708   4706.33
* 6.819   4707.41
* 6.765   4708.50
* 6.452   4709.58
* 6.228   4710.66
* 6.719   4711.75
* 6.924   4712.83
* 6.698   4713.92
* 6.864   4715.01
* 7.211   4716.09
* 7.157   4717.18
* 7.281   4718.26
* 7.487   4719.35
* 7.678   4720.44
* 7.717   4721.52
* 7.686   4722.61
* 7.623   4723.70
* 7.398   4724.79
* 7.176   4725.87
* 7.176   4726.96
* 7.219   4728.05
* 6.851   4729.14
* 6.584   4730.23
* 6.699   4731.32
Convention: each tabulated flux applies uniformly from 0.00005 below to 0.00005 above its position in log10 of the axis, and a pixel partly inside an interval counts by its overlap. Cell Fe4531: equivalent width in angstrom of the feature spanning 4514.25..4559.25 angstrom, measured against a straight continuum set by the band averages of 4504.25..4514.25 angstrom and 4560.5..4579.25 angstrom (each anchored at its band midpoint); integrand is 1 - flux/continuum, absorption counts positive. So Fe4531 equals 2.86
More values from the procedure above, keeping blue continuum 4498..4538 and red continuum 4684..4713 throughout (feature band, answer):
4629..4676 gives -1.1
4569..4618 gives -1.5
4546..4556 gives 0.7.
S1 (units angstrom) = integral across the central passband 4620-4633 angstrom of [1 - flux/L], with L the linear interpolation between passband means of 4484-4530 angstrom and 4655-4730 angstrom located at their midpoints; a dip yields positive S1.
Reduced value -1.0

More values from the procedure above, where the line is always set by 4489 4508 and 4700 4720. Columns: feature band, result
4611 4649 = -2.0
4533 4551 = 0.2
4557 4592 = -1.5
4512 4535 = 0.4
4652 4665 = -1.0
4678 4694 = -0.5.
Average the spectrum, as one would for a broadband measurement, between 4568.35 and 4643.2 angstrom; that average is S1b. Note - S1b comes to 7.19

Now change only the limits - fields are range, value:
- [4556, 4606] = 7.04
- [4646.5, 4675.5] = 7.02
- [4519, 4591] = 6.89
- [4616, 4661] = 7.25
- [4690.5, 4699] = 7.01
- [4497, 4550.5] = 6.83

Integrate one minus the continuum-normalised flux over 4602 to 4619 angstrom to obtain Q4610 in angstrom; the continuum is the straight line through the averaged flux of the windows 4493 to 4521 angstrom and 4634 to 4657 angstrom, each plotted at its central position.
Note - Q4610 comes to -0.4 angstrom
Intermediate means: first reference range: 6.98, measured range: 7.15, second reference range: 6.96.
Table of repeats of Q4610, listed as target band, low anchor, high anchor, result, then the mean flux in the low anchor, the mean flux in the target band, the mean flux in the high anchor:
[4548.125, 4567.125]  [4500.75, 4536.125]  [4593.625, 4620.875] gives 0.57 angstrom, 6.86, 6.76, 7.11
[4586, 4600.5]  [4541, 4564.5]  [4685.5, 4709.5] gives -0.60 angstrom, 6.78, 7.11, 6.97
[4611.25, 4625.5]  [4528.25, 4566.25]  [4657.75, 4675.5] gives -0.75 angstrom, 6.74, 7.36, 7.17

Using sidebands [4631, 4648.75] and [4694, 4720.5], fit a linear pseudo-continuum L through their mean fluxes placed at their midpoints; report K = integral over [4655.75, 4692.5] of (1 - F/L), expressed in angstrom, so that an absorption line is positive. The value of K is -0.9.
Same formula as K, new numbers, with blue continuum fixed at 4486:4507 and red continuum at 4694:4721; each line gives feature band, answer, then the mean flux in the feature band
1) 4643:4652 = 0.3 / 6.68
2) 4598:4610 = -0.3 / 7.01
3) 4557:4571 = -0.6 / 7.12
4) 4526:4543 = 0.4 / 6.65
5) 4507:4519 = -0.4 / 7.05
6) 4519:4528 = 0.0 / 6.79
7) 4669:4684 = -0.3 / 7.05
